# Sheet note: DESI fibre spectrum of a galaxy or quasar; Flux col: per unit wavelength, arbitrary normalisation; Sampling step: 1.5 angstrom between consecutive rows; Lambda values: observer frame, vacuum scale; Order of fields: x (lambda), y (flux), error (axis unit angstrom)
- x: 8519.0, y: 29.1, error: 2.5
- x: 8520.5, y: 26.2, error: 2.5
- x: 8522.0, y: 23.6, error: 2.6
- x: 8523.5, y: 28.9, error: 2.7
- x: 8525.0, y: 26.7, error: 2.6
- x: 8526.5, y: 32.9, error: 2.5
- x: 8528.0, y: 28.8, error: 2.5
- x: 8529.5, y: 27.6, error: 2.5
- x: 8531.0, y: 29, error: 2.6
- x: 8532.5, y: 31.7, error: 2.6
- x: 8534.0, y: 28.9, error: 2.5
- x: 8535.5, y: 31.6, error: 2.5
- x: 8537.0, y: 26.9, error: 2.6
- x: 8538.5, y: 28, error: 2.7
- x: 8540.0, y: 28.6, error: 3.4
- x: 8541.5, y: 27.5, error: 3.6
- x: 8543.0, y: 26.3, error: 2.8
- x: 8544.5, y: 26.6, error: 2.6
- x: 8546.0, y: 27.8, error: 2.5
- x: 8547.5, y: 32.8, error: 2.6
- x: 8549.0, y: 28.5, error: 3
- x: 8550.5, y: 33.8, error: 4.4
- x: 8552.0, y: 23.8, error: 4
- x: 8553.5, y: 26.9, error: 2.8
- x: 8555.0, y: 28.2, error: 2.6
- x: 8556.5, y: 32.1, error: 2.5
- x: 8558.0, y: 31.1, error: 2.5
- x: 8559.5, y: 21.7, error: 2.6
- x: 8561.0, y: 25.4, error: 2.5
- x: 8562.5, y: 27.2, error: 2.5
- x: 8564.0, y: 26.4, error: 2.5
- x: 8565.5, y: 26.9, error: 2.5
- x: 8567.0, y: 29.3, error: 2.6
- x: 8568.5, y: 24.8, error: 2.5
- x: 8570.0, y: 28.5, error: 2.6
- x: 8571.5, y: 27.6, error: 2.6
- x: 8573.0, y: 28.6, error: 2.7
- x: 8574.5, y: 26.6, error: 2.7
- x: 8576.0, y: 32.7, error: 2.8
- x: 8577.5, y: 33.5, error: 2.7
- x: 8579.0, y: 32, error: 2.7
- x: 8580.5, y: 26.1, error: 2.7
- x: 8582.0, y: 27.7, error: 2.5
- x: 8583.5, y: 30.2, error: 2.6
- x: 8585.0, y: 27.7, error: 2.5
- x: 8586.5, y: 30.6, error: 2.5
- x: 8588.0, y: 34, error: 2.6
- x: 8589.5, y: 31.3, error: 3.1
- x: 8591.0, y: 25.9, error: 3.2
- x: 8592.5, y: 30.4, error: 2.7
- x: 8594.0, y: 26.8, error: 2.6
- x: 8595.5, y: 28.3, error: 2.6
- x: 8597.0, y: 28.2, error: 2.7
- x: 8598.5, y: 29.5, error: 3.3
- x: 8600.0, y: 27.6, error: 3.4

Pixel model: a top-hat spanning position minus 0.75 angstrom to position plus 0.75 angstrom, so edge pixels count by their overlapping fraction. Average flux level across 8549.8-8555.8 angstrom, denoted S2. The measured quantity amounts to 28.2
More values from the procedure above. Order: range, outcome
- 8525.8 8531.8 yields 29.6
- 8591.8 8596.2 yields 28.5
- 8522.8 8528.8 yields 29.3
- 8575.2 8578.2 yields 33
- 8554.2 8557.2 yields 30.1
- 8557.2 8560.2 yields 26.6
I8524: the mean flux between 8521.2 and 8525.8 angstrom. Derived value 26.5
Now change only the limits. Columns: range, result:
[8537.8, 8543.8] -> 27.6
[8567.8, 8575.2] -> 27.2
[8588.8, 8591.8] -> 28.6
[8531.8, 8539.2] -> 29.4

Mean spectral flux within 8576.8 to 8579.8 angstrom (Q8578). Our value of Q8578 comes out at 32.6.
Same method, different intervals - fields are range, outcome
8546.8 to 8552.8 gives 29.7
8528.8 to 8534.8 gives 29.3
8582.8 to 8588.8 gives 30.6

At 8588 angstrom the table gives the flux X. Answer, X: 34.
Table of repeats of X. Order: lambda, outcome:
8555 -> 28.2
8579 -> 32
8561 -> 25.4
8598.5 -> 29.5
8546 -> 27.8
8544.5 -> 26.6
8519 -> 29.1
